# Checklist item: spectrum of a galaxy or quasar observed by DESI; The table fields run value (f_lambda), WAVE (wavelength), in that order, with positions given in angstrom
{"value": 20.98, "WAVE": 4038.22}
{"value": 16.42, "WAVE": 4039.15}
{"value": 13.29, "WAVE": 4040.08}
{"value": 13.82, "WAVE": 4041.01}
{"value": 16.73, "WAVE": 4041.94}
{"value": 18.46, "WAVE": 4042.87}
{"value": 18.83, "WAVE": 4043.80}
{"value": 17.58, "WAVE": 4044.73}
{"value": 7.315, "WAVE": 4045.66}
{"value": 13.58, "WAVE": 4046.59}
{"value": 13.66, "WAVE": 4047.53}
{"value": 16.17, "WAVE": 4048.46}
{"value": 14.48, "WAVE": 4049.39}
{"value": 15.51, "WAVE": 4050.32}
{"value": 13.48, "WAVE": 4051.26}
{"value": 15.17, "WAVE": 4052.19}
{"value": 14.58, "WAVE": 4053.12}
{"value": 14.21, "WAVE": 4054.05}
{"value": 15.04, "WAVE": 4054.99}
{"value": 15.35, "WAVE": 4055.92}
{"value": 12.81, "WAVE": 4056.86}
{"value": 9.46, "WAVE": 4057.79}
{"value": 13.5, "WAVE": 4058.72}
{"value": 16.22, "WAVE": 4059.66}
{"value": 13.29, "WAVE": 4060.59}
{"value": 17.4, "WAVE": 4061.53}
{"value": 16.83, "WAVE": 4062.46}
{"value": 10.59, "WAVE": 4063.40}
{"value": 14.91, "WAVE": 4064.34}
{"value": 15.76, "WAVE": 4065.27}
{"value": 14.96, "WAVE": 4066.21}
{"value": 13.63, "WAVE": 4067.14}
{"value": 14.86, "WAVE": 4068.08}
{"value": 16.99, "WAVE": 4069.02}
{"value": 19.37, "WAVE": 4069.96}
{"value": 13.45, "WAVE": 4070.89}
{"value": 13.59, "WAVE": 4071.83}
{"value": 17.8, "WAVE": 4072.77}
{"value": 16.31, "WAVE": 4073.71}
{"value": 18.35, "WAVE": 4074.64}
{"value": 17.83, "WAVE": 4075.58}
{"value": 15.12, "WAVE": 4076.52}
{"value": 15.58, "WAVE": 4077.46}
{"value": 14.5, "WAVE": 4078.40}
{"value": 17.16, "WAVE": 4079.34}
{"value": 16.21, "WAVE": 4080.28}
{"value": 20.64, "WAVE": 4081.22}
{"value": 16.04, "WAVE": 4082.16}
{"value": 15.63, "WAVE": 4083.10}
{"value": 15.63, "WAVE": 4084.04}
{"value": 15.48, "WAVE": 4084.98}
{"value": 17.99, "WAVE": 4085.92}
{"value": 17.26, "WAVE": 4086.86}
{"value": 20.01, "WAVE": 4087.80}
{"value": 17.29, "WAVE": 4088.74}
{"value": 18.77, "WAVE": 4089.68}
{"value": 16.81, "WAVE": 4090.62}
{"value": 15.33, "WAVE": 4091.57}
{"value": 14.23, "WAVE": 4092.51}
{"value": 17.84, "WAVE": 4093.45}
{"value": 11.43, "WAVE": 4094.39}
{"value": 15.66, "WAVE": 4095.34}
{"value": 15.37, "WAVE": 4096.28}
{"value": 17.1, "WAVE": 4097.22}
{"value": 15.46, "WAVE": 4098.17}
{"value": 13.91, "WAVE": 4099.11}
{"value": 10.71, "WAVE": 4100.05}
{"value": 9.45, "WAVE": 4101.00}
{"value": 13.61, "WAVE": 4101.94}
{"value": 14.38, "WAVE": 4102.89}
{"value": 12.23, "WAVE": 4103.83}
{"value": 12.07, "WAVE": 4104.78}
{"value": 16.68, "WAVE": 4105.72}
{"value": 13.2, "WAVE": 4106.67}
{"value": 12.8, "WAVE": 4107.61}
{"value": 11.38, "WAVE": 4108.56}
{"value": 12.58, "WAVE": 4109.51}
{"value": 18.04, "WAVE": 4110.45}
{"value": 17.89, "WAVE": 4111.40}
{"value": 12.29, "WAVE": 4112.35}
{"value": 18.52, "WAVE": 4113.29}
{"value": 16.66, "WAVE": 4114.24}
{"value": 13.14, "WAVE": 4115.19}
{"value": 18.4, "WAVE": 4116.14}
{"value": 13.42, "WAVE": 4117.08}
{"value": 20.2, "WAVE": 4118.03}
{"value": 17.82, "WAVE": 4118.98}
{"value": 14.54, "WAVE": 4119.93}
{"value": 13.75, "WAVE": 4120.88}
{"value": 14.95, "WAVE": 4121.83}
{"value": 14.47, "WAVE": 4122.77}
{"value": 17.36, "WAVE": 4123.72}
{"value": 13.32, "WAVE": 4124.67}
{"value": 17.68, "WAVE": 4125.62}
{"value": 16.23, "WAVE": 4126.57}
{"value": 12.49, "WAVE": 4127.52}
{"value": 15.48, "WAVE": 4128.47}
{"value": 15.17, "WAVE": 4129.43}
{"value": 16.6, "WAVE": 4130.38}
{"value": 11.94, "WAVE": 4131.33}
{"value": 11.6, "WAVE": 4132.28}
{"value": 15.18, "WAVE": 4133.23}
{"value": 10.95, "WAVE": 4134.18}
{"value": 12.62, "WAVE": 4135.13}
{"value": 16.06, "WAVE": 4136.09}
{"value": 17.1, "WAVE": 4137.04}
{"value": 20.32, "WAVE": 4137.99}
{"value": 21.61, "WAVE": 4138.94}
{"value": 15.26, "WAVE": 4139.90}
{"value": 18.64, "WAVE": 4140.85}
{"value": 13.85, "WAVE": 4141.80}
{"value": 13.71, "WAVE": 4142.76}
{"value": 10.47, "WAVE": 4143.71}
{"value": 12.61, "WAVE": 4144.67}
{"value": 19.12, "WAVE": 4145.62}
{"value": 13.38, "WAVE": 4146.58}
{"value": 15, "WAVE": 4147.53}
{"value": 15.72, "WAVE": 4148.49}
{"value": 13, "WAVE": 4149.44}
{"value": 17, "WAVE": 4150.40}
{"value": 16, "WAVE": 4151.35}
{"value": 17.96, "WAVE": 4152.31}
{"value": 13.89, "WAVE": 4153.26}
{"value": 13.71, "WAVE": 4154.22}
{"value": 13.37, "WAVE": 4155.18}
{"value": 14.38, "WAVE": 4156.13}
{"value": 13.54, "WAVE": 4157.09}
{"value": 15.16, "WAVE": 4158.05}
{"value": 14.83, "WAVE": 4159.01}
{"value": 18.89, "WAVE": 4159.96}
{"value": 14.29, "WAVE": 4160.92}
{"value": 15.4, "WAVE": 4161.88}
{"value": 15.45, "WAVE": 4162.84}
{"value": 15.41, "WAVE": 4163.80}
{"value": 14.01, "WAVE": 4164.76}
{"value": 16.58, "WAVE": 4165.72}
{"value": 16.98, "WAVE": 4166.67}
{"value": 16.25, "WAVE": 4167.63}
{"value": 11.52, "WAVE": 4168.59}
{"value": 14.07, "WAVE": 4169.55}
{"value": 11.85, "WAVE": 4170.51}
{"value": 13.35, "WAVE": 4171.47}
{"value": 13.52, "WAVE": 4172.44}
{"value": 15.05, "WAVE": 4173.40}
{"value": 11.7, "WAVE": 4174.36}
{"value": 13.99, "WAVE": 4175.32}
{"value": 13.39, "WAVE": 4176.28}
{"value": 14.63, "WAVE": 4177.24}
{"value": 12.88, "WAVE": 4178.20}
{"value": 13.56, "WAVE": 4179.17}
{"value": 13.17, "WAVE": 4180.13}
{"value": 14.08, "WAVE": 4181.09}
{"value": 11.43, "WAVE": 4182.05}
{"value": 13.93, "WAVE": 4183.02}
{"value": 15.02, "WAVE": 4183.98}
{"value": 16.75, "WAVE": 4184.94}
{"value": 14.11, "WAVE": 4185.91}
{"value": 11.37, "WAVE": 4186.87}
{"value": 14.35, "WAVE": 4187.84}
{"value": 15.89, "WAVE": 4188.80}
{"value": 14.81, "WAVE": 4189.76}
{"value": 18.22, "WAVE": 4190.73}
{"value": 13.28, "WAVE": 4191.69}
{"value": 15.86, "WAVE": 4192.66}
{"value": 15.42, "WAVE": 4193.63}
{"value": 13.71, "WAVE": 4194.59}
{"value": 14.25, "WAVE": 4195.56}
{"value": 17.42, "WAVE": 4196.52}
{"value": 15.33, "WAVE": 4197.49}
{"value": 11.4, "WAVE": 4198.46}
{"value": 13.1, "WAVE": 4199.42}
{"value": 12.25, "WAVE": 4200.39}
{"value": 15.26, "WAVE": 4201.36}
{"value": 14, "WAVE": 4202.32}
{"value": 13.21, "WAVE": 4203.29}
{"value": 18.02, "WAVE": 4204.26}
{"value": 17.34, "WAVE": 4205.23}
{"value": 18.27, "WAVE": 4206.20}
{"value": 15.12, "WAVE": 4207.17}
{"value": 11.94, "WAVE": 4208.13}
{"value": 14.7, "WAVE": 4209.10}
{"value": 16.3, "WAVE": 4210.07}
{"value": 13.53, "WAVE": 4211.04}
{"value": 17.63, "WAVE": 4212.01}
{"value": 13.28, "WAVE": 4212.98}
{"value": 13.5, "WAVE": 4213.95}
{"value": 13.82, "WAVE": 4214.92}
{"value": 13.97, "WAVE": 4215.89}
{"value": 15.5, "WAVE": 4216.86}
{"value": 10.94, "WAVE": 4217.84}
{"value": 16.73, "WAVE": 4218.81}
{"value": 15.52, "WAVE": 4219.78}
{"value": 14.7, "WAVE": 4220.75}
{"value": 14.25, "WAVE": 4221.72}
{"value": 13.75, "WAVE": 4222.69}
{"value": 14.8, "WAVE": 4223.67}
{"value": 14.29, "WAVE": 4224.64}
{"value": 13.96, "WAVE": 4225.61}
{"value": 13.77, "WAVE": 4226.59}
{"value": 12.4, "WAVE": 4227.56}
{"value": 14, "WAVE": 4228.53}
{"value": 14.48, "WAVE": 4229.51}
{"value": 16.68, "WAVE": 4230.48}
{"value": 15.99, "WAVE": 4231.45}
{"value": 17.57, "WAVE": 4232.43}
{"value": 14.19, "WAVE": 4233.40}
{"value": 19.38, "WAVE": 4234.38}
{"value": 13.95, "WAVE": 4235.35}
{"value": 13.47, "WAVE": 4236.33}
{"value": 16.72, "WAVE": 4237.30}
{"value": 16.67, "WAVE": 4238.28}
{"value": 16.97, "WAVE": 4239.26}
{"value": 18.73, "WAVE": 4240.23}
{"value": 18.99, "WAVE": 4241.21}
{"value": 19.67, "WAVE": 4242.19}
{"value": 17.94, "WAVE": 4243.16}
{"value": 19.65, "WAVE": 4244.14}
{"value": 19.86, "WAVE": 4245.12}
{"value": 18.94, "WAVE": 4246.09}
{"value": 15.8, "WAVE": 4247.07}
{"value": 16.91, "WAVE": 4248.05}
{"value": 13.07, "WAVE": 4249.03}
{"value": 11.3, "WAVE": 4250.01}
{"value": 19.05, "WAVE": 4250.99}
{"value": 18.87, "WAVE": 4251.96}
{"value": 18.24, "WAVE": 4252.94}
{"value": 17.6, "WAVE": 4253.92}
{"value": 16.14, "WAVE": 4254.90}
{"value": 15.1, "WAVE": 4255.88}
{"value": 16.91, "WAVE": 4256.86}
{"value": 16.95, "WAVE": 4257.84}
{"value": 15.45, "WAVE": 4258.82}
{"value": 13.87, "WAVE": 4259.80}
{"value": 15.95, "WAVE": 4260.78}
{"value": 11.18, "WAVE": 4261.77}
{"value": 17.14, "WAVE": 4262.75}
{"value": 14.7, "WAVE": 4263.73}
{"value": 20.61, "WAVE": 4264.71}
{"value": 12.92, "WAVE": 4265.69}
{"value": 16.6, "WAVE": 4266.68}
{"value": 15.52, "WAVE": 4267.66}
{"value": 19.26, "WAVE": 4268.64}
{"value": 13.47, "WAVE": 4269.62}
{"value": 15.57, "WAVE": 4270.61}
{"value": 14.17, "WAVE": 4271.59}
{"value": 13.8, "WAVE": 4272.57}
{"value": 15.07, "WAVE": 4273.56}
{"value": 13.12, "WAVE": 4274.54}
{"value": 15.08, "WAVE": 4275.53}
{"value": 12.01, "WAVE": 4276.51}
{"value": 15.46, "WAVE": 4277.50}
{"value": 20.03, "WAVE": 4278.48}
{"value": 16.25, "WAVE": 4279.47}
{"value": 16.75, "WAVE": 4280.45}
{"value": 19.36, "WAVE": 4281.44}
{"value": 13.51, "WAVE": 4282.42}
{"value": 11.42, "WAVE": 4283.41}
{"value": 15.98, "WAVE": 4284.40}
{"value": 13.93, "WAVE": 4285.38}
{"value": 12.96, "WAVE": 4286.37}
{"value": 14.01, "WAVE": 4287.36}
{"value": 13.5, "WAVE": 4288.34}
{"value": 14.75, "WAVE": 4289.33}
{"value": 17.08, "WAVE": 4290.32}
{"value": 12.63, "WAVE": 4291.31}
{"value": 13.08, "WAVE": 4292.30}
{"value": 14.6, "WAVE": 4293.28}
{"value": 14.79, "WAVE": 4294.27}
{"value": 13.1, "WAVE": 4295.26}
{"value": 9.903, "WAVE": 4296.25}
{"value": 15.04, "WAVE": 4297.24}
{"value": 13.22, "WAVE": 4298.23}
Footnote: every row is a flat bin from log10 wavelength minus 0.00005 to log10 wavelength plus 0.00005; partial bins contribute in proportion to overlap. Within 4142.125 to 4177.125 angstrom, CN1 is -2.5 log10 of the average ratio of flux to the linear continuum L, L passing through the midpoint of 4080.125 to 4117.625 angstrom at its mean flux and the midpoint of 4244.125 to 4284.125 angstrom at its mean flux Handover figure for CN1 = 0.07 mag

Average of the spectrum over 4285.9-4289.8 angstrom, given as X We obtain 13.8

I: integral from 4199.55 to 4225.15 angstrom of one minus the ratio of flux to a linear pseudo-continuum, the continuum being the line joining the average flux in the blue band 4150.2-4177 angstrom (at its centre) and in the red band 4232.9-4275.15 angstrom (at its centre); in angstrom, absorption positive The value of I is 1.38 angstrom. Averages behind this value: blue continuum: 14.7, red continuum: 16.3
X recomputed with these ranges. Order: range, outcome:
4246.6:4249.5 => 15.3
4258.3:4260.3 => 14.7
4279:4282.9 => 16.5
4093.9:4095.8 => 13.5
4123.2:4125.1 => 15.4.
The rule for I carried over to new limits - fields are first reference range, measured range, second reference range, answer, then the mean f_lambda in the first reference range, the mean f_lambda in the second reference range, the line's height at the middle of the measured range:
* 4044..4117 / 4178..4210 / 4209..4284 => 1.91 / 15.1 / 15.7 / 15.5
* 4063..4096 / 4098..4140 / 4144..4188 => 1.24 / 16.1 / 14.5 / 15.3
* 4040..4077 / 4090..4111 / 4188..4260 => 1.40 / 15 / 15.6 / 15.2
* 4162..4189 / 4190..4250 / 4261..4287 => -3.21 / 14.1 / 15.2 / 14.6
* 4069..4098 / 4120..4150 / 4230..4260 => 2.81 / 16.5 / 16.8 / 16.6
